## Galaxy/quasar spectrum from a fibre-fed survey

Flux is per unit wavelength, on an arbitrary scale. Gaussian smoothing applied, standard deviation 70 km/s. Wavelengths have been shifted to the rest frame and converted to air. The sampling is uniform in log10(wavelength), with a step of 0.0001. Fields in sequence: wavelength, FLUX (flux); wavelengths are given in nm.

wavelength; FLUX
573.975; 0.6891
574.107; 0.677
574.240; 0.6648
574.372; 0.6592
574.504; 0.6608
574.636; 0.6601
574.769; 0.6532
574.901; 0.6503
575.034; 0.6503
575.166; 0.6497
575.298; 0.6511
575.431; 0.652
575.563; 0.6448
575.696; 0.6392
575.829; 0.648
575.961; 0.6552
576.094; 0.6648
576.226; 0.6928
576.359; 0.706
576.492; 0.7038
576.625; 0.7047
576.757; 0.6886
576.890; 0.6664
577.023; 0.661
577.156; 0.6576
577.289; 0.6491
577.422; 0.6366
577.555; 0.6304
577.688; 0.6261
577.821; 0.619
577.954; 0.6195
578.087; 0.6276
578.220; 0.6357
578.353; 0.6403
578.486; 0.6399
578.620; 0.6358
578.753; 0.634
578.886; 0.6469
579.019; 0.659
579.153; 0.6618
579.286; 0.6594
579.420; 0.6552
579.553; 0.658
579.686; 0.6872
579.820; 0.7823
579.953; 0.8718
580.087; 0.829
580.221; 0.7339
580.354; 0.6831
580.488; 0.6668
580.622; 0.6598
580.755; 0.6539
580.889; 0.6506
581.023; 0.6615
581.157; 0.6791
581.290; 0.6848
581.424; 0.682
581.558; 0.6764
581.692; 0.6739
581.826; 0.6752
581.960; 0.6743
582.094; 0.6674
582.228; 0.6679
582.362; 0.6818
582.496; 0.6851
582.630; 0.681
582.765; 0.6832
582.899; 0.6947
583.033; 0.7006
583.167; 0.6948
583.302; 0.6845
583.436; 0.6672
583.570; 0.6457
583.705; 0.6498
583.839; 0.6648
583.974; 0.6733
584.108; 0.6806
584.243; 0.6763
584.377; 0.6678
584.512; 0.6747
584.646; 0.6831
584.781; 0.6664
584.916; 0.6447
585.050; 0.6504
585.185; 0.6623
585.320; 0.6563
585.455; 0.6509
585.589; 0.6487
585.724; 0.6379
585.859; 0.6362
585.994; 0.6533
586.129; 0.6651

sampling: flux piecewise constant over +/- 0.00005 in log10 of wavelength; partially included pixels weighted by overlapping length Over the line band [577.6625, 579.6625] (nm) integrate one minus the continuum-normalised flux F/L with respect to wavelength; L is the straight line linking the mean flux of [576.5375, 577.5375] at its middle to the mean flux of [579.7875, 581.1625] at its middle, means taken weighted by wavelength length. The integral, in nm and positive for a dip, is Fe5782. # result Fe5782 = 0.13 nm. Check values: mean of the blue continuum 0.665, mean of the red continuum 0.715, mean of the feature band 0.643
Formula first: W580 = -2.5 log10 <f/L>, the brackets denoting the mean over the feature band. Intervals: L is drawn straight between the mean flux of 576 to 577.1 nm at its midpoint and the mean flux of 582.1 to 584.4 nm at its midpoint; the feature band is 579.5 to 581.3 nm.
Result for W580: -0.04 mag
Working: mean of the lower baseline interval 0.685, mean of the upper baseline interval 0.676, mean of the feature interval 0.708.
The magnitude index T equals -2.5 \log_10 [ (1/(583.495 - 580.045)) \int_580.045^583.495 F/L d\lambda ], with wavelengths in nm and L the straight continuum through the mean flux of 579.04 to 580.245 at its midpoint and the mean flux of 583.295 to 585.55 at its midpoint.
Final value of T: 0.02 mag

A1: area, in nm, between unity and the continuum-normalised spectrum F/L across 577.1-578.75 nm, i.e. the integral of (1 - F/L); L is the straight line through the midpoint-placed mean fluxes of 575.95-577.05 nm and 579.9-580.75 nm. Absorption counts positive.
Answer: 0.159 nm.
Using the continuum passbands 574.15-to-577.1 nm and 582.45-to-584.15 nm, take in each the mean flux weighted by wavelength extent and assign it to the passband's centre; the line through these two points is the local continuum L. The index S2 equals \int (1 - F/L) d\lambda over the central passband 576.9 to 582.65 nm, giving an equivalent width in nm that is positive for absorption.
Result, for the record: 0.003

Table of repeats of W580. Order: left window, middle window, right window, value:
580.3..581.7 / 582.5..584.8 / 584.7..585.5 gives -0.03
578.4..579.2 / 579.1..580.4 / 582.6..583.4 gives -0.11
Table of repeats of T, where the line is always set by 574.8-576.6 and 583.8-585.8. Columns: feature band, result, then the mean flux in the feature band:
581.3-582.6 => -0.023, 0.677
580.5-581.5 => -0.008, 0.668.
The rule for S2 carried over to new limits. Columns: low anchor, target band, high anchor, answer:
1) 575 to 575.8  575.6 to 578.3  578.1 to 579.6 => -0.04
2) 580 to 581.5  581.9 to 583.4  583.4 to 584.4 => -0.02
